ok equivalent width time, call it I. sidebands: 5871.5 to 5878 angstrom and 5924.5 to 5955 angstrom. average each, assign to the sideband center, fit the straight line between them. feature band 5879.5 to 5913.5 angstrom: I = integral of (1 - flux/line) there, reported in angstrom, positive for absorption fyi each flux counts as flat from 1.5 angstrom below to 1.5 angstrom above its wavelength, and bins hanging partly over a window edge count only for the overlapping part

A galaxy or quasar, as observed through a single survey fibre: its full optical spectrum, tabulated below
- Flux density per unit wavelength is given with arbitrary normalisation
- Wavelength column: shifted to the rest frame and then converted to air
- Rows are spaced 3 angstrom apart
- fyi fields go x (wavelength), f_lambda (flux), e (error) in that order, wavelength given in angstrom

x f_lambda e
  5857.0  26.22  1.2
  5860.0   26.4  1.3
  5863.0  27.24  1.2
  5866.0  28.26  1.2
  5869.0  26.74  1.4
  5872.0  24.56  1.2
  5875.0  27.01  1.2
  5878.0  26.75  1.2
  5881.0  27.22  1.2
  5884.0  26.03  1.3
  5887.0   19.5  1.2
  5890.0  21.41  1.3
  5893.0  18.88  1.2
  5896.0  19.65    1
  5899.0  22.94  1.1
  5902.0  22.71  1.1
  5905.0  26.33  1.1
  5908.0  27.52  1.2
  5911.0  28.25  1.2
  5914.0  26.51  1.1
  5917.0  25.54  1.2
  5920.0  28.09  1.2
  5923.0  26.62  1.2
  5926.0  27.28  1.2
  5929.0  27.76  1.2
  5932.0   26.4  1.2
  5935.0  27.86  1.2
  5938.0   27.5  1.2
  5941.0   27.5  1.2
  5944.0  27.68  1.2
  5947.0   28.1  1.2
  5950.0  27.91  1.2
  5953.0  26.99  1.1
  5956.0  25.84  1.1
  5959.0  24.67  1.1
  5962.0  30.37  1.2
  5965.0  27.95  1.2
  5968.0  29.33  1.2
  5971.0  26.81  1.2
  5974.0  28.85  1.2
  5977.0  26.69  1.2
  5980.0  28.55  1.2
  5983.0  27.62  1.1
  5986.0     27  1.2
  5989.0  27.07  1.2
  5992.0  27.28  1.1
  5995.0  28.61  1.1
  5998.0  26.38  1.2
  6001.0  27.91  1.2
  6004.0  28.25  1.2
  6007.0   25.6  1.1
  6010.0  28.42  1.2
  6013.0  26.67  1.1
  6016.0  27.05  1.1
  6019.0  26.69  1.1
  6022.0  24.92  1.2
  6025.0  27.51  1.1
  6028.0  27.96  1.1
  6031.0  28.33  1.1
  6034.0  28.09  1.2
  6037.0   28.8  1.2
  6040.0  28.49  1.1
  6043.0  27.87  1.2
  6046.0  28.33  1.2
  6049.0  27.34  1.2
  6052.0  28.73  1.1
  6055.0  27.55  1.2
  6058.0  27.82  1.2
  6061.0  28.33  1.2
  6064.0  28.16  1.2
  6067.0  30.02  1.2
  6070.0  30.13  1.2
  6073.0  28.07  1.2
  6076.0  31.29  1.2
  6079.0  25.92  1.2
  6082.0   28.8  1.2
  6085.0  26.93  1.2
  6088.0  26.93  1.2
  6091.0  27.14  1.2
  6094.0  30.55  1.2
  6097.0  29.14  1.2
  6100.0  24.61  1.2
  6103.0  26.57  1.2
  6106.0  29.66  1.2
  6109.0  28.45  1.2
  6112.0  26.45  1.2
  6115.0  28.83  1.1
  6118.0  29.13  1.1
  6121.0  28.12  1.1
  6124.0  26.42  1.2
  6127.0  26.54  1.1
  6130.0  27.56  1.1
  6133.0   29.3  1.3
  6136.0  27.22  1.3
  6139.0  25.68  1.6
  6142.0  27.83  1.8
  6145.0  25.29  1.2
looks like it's 3.7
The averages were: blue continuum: 26.2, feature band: 23.8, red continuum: 27.5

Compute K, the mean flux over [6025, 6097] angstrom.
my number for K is 28.3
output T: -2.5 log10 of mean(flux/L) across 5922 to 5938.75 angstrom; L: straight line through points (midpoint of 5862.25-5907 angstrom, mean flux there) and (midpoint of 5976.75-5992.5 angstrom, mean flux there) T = -0.06 mag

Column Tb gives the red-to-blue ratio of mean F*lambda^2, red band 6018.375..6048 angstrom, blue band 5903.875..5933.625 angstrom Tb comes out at 1.1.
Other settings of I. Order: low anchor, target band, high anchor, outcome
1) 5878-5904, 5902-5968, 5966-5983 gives -4.65 angstrom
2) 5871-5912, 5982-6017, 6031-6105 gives -0.95 angstrom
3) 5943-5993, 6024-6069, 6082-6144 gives -1.03 angstrom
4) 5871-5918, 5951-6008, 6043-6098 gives -2.51 angstrom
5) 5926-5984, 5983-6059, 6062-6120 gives 0.99 angstrom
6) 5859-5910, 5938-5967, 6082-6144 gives -2.18 angstrom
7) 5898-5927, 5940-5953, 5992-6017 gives -0.52 angstrom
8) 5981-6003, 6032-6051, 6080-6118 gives -0.36 angstrom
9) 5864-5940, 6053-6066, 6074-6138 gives -0.35 angstrom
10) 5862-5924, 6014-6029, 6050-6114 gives 0.22 angstrom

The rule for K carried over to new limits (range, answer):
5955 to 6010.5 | 27.5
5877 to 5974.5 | 26.1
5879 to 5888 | 24.7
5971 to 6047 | 27.5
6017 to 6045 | 27.6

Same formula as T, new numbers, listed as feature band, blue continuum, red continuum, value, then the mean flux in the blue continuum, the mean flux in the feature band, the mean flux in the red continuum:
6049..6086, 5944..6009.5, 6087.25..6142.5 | -0.031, 27.5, 28.5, 27.7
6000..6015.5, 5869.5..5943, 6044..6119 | -0.012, 25.4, 27.3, 28.2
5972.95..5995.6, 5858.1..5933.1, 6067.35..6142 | -0.047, 25.4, 27.7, 27.9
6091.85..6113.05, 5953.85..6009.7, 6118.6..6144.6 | -0.023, 27.5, 27.9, 27.3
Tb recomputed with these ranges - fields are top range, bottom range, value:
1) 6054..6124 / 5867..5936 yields 1.19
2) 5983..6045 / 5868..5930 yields 1.14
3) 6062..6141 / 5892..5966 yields 1.13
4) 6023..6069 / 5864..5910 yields 1.22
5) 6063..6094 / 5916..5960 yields 1.10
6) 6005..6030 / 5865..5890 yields 1.11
